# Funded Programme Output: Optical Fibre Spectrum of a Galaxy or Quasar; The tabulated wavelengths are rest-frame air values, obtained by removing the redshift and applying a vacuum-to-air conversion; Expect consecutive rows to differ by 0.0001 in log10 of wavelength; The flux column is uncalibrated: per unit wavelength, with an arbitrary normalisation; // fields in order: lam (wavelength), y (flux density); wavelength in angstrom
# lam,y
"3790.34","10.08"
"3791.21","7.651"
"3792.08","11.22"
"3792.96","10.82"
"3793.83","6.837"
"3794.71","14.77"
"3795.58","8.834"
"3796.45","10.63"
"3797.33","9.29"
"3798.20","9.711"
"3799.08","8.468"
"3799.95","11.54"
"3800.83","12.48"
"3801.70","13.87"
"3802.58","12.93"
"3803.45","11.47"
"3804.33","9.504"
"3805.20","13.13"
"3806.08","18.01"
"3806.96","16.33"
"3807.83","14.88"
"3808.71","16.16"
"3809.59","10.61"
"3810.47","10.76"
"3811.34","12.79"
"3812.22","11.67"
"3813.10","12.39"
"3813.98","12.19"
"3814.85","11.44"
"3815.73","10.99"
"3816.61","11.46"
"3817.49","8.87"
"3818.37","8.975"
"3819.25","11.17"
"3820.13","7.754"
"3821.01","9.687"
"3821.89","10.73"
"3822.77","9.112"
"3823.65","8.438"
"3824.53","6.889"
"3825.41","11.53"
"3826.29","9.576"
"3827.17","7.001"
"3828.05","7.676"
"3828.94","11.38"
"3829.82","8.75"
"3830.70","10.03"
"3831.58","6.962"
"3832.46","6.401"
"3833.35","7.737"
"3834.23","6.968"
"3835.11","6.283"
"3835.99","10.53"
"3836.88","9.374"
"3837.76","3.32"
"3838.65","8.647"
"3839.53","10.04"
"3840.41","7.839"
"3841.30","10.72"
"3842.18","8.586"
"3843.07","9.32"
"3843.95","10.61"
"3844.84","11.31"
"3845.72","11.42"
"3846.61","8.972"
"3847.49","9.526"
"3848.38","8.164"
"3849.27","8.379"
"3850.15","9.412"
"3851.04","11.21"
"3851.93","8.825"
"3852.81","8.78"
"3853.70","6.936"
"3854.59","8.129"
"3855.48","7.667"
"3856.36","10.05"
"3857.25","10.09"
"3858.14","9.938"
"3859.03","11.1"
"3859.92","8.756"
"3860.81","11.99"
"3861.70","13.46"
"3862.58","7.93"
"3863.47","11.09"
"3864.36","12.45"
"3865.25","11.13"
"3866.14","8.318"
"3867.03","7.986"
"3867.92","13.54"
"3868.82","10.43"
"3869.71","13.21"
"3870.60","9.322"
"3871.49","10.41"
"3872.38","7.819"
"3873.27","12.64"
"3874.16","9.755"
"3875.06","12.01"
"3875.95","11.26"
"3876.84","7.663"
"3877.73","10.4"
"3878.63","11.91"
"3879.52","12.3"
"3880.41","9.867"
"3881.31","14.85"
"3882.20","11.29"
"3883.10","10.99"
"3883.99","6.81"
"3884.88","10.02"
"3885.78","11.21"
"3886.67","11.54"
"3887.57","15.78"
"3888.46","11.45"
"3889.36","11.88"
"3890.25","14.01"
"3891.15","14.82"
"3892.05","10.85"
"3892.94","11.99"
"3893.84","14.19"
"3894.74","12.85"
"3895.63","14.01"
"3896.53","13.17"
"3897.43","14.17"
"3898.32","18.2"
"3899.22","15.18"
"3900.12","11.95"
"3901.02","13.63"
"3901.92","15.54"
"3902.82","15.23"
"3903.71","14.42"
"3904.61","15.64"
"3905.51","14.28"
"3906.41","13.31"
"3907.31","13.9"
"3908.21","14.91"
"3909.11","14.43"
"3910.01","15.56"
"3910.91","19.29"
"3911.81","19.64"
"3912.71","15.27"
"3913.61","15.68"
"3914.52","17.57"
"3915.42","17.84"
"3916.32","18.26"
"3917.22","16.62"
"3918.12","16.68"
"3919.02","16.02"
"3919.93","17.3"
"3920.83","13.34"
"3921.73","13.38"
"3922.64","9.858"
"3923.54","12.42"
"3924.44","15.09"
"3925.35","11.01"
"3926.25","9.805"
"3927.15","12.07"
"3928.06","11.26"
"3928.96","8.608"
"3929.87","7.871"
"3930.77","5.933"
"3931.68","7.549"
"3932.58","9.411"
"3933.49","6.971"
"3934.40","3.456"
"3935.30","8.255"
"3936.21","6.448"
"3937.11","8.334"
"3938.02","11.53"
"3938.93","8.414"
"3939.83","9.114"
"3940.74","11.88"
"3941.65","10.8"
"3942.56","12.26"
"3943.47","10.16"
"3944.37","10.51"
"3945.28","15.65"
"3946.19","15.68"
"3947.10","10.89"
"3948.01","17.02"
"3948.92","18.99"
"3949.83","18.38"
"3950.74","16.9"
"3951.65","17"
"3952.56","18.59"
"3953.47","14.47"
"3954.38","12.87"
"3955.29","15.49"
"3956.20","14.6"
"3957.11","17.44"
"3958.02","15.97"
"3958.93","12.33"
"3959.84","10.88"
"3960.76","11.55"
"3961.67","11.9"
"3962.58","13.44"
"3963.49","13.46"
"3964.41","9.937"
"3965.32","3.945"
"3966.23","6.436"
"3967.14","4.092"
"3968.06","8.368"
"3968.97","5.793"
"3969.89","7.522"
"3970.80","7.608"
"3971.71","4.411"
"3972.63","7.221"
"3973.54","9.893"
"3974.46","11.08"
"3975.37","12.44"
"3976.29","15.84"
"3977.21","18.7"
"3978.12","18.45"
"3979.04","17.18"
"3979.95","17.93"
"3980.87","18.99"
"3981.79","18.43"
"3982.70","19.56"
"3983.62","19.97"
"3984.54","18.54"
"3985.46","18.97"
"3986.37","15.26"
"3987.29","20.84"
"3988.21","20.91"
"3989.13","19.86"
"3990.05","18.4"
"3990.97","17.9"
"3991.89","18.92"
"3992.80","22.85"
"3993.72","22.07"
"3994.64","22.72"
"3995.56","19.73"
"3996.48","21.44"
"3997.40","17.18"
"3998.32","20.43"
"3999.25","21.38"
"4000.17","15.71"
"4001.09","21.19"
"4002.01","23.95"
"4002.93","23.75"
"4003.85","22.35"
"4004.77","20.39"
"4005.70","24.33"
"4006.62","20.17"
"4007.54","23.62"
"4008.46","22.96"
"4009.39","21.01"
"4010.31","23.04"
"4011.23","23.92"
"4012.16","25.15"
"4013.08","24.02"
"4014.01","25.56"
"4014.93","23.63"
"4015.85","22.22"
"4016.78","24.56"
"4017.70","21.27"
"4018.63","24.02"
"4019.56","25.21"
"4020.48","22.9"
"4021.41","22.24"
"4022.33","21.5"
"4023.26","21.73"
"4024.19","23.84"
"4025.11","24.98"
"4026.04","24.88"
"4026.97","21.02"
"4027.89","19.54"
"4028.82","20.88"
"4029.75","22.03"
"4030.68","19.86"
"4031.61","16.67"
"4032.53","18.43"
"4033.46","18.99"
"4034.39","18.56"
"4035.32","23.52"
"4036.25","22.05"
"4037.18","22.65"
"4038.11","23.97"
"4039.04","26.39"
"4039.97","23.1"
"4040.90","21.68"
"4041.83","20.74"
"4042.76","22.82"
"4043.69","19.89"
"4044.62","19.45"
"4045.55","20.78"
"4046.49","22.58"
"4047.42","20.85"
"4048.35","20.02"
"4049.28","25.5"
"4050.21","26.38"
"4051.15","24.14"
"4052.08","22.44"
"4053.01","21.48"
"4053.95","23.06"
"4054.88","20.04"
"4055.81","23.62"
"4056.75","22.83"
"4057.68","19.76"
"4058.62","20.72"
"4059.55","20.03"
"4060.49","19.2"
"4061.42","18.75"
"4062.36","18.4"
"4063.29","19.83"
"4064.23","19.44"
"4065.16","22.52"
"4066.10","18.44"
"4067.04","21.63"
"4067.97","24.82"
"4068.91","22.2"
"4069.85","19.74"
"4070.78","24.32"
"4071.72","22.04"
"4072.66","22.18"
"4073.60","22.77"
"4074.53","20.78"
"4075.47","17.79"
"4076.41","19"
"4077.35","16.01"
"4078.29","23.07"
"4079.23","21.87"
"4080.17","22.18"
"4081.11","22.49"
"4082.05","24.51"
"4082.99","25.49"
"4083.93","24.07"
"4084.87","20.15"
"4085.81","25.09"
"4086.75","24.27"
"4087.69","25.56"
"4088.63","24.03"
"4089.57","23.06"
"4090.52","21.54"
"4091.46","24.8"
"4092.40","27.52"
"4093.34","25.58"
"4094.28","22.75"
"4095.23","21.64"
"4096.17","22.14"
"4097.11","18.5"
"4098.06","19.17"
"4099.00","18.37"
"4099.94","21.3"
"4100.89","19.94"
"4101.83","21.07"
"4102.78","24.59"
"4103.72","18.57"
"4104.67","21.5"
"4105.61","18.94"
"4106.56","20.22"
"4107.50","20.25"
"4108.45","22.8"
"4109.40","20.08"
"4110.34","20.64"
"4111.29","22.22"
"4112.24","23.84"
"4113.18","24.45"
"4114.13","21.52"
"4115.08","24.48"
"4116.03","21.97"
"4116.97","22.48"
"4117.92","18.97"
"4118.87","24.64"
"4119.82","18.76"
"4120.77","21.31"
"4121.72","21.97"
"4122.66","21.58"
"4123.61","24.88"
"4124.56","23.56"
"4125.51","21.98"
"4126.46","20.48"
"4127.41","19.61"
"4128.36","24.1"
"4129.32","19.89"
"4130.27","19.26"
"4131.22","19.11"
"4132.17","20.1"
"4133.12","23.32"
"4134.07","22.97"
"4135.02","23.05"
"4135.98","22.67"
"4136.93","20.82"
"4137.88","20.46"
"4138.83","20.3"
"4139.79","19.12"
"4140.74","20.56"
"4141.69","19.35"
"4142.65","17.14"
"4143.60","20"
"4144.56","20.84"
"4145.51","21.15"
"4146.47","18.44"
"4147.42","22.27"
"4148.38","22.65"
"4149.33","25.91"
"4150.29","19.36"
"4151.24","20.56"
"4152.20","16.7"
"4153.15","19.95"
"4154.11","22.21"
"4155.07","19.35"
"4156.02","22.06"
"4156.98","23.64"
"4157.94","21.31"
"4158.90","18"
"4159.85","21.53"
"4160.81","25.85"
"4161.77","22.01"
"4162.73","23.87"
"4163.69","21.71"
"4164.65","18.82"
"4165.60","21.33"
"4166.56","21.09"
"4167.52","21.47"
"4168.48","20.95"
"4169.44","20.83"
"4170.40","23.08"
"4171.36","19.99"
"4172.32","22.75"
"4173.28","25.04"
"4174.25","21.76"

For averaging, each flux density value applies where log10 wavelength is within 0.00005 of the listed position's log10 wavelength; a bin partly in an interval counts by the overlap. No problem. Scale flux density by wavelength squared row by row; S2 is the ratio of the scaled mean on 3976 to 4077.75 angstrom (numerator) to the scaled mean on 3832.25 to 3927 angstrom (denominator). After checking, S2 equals 1.93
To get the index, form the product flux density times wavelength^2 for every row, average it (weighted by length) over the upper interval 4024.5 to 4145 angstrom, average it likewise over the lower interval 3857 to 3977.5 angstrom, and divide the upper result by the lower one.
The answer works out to 1.9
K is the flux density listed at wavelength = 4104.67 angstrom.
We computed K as 21.5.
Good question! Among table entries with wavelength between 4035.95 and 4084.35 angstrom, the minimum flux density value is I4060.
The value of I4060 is 16.01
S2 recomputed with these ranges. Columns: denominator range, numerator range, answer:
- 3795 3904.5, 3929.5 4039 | 1.67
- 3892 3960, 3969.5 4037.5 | 1.55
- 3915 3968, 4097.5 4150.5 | 1.91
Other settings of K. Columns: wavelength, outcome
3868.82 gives 10.43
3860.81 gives 11.99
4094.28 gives 22.75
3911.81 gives 19.64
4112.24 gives 23.84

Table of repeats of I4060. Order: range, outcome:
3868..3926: 6.81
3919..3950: 3.456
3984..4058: 15.26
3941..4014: 3.945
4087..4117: 18.37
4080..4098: 18.5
